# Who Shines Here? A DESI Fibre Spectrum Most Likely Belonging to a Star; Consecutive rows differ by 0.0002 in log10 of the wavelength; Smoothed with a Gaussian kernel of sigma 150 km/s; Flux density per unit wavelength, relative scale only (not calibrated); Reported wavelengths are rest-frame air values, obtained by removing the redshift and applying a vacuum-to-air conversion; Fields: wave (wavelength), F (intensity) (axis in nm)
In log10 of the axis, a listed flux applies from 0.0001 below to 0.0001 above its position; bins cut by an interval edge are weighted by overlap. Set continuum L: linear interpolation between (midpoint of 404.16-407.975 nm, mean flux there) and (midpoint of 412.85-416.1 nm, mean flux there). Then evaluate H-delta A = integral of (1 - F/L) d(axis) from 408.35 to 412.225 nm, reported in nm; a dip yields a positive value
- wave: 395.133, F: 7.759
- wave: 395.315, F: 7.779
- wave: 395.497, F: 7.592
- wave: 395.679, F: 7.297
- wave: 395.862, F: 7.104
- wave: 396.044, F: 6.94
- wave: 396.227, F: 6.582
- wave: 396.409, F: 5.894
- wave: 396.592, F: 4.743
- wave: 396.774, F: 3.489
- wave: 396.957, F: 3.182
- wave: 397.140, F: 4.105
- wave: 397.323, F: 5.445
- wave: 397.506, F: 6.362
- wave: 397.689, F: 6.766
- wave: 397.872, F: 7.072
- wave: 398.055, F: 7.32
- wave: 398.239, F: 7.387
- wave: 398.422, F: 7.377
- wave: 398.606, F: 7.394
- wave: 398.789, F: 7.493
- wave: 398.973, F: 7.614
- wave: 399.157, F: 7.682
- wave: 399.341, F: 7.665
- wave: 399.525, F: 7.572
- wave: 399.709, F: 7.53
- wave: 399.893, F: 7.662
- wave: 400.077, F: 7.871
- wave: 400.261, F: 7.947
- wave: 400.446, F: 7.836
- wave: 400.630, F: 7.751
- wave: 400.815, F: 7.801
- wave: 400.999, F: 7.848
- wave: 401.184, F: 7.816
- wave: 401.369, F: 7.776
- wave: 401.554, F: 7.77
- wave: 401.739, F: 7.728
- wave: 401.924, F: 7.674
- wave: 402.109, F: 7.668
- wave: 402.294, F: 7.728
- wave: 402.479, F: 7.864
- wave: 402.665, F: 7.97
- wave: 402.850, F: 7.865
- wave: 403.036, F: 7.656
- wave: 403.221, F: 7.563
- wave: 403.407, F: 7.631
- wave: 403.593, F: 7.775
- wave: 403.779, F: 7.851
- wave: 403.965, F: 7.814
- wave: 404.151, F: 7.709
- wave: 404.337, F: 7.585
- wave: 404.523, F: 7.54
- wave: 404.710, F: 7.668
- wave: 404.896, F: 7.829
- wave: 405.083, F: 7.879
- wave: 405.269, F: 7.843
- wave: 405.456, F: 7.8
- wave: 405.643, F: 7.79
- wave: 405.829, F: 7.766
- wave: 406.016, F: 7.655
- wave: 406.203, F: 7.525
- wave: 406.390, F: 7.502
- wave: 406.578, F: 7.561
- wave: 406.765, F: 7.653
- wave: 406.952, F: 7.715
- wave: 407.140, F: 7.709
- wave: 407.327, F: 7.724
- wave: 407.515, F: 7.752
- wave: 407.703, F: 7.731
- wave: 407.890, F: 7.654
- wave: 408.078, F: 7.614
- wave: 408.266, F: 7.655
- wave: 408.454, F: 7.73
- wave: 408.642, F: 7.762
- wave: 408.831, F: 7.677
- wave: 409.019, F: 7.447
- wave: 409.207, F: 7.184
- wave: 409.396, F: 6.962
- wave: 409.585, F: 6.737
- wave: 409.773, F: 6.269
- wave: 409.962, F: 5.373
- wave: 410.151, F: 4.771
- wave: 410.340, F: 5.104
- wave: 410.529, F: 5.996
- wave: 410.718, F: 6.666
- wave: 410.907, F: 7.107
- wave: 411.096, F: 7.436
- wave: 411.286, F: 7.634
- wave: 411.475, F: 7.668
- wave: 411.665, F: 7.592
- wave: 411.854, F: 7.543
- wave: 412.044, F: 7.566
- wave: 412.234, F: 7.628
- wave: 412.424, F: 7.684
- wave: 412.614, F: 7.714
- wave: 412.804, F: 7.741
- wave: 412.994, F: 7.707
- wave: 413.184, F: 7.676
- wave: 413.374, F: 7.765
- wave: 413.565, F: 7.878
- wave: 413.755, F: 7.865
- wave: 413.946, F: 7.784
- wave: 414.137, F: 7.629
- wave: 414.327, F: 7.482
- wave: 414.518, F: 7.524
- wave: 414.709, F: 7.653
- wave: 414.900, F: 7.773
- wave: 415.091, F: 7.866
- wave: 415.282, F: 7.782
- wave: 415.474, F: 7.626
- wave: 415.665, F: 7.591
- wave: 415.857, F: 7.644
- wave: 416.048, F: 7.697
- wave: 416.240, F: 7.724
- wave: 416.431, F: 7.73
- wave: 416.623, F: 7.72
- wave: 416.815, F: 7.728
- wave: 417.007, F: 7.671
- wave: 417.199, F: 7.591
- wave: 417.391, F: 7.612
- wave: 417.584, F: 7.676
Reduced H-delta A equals 0.39 nm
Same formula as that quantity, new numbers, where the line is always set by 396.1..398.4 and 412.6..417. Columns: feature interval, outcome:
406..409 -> -0.330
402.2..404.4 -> -0.451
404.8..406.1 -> -0.219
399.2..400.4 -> -0.330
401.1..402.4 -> -0.306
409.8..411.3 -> 0.219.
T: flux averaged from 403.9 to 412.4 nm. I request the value 7.34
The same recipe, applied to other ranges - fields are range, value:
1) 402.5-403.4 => 7.76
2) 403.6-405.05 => 7.72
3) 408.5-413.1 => 7.05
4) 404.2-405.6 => 7.73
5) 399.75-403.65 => 7.77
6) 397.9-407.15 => 7.69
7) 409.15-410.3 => 6.13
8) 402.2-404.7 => 7.73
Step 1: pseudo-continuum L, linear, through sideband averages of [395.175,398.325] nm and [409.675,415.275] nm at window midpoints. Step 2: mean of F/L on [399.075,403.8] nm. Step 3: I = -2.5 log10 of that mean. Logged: -0.19 mag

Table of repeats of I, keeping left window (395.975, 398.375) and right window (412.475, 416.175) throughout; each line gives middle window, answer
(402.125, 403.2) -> -0.21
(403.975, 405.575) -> -0.16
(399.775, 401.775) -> -0.25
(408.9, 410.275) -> 0.13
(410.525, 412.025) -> 0.01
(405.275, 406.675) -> -0.13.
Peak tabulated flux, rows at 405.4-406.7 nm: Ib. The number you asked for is 7.8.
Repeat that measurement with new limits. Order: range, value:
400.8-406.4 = 7.97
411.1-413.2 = 7.741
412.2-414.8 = 7.878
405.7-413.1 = 7.766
